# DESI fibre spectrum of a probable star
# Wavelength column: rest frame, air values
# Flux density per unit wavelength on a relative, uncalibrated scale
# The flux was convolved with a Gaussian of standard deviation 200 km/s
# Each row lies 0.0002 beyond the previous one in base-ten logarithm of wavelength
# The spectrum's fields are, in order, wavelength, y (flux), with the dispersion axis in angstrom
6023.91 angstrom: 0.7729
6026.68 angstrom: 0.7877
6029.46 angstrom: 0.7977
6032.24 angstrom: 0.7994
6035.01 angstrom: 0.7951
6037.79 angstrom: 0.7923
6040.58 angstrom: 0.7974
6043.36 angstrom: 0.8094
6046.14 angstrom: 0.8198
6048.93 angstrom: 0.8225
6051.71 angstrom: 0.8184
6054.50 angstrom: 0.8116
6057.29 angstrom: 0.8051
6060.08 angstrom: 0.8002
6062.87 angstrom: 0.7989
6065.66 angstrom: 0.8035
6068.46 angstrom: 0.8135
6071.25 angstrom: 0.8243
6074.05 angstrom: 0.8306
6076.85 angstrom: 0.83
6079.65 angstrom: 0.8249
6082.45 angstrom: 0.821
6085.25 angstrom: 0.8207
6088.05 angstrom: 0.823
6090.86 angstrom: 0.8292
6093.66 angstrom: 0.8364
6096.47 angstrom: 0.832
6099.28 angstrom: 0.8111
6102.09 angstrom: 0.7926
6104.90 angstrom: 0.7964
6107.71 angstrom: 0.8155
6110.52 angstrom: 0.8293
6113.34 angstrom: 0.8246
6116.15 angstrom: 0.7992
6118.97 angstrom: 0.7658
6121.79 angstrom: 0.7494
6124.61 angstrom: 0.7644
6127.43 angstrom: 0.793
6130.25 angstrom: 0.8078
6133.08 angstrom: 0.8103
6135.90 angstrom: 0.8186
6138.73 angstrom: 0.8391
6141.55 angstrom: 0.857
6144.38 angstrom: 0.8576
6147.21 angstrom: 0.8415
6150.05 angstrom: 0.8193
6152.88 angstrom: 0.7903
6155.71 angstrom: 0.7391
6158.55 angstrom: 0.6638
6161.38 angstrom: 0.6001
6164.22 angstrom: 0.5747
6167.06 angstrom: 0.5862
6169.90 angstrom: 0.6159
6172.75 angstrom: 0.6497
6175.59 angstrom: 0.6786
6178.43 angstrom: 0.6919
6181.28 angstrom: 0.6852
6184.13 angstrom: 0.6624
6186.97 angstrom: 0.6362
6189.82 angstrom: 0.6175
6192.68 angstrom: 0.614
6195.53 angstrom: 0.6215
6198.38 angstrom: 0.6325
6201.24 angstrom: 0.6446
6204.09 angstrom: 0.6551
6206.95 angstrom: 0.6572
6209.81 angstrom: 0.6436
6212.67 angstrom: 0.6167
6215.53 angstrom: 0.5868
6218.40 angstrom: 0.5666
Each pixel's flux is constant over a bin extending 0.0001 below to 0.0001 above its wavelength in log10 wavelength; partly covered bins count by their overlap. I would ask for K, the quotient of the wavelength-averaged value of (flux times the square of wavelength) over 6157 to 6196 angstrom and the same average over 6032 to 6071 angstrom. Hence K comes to 0.8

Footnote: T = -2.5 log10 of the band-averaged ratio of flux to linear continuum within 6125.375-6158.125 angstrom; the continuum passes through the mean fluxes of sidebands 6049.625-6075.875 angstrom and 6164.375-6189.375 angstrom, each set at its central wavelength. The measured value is -0.163 mag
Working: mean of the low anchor 0.812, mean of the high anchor 0.646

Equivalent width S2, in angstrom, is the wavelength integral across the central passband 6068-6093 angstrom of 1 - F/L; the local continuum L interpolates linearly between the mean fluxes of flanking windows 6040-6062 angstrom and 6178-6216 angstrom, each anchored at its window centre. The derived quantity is -1.6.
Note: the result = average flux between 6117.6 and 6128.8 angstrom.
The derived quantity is 0.768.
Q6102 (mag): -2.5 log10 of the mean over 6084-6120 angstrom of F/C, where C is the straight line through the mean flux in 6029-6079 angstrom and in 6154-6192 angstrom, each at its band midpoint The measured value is -0.10 mag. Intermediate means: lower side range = 0.81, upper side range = 0.647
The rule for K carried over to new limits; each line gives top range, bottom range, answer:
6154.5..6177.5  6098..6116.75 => 0.80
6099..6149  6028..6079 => 1.02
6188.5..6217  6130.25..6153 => 0.77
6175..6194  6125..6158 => 0.82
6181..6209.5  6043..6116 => 0.81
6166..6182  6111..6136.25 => 0.83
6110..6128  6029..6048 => 1.01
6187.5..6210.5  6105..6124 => 0.82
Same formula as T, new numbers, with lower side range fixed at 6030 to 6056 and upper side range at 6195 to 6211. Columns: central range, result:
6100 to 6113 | -0.095 mag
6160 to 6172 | 0.144 mag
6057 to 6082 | -0.048 mag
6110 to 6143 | -0.118 mag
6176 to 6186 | -0.019 mag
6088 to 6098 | -0.102 mag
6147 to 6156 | -0.149 mag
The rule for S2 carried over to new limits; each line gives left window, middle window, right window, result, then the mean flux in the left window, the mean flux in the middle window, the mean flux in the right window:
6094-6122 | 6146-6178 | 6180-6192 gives 0.5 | 0.805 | 0.686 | 0.647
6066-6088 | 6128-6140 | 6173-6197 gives -1.4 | 0.822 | 0.817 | 0.651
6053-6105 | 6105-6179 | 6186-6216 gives -3.3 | 0.816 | 0.755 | 0.631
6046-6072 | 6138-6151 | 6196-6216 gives -2.5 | 0.811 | 0.844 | 0.636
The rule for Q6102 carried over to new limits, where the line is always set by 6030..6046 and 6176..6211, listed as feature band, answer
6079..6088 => -0.09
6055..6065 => -0.03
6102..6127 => -0.10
